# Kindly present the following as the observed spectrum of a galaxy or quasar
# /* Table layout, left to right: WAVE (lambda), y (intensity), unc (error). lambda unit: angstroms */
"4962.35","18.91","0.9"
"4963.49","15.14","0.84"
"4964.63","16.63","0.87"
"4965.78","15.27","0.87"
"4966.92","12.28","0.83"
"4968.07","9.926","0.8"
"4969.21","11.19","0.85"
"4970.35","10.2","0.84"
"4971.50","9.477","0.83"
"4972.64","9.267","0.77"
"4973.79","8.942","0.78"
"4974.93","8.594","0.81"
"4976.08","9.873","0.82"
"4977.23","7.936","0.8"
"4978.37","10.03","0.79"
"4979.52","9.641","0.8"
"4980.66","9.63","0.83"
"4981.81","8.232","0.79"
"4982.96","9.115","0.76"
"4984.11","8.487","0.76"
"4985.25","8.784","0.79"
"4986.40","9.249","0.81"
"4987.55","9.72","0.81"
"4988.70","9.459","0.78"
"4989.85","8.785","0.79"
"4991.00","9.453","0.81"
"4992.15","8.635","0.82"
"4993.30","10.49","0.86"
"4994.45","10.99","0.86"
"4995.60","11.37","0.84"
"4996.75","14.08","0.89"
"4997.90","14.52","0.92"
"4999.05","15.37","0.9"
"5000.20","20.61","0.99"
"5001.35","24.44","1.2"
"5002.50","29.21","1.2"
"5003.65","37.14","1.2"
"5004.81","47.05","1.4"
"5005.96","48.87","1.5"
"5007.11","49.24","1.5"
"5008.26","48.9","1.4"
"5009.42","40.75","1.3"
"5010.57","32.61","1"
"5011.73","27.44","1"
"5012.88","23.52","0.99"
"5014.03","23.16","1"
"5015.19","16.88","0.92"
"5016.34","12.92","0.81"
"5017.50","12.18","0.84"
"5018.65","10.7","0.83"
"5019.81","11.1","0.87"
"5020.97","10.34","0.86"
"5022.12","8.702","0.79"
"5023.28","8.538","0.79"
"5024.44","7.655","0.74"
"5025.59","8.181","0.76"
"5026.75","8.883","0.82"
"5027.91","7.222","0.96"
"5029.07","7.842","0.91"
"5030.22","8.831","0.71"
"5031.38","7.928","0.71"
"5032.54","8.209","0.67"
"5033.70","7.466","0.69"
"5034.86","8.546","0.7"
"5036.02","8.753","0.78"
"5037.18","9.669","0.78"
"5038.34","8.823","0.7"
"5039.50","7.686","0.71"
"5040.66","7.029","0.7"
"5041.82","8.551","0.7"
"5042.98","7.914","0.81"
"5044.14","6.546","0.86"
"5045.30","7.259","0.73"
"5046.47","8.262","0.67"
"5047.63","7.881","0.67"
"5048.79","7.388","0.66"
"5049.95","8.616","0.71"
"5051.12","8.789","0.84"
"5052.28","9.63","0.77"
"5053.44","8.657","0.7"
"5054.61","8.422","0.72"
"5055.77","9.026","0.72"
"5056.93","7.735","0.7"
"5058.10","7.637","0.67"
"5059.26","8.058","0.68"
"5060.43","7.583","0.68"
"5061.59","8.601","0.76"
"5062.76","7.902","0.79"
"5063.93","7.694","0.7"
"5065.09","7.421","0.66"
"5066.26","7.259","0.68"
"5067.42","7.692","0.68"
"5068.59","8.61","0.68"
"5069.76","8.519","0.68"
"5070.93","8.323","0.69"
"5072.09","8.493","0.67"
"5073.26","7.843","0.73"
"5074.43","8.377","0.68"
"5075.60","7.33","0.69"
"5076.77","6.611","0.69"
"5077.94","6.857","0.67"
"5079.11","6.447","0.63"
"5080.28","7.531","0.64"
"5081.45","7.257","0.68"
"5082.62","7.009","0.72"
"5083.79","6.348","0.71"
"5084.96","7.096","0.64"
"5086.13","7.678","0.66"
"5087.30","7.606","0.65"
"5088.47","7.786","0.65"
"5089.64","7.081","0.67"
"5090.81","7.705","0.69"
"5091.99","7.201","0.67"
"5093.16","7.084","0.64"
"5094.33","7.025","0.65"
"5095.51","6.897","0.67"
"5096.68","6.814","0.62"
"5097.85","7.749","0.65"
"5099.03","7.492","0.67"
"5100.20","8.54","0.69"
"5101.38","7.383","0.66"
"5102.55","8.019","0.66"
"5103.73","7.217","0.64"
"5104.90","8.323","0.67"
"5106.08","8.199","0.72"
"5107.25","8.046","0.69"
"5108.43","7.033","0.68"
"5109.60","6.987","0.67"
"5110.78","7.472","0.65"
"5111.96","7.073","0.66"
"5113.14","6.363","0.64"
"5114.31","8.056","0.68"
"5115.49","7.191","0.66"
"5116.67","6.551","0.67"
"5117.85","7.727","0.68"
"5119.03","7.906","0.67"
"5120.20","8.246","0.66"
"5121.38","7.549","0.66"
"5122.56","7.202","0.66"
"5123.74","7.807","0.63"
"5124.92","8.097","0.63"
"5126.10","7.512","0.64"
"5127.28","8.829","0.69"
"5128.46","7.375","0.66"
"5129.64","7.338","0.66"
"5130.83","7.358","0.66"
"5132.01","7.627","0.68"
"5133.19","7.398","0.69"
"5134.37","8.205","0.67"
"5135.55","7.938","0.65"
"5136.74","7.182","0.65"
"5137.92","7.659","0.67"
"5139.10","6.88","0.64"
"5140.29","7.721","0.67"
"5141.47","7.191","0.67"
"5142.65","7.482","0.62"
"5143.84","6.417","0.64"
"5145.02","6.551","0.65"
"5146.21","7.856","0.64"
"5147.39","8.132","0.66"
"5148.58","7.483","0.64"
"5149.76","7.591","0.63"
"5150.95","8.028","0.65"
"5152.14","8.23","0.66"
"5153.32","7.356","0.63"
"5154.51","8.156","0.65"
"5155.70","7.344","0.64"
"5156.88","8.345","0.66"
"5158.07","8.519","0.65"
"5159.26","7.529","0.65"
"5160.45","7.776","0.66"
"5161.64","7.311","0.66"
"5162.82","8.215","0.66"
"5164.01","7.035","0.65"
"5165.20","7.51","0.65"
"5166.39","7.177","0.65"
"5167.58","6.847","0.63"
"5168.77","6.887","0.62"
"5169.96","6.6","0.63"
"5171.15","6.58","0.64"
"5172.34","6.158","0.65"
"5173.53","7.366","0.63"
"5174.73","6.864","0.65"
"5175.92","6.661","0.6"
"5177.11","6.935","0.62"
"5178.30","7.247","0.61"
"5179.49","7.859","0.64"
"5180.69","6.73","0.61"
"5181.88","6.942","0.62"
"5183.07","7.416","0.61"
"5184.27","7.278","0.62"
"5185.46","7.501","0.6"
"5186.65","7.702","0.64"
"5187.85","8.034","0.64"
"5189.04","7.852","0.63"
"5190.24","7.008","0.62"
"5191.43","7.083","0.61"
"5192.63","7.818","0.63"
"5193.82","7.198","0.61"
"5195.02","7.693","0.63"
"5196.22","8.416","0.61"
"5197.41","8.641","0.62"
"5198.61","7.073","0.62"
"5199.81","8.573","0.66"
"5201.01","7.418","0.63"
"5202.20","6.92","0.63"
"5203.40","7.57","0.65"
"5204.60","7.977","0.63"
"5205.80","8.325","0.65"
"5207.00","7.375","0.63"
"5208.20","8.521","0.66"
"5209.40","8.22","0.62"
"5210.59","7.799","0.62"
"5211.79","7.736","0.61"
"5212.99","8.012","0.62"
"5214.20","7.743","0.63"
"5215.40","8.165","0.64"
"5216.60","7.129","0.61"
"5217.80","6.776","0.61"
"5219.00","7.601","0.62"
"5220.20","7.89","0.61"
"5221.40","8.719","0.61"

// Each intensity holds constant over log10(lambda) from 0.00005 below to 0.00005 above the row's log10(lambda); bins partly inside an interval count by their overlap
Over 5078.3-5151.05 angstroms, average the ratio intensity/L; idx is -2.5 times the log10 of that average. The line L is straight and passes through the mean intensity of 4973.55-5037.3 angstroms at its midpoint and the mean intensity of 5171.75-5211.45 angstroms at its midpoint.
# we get 0.40 mag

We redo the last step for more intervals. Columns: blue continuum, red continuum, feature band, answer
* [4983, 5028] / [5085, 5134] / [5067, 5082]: 0.42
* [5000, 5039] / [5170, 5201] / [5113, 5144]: 0.45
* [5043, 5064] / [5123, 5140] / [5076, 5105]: 0.08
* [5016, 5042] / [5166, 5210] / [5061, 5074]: 0.07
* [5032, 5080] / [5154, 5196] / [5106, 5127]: 0.02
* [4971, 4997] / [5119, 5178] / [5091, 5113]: 0.08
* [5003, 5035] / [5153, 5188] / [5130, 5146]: 0.33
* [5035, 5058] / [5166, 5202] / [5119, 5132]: 0.00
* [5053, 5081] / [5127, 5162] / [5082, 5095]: 0.08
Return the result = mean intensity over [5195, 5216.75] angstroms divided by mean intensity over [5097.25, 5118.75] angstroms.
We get 1.05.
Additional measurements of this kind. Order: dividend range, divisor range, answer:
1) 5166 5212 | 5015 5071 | 0.86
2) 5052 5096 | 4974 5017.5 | 0.41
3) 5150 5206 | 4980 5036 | 0.45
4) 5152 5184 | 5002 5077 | 0.55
